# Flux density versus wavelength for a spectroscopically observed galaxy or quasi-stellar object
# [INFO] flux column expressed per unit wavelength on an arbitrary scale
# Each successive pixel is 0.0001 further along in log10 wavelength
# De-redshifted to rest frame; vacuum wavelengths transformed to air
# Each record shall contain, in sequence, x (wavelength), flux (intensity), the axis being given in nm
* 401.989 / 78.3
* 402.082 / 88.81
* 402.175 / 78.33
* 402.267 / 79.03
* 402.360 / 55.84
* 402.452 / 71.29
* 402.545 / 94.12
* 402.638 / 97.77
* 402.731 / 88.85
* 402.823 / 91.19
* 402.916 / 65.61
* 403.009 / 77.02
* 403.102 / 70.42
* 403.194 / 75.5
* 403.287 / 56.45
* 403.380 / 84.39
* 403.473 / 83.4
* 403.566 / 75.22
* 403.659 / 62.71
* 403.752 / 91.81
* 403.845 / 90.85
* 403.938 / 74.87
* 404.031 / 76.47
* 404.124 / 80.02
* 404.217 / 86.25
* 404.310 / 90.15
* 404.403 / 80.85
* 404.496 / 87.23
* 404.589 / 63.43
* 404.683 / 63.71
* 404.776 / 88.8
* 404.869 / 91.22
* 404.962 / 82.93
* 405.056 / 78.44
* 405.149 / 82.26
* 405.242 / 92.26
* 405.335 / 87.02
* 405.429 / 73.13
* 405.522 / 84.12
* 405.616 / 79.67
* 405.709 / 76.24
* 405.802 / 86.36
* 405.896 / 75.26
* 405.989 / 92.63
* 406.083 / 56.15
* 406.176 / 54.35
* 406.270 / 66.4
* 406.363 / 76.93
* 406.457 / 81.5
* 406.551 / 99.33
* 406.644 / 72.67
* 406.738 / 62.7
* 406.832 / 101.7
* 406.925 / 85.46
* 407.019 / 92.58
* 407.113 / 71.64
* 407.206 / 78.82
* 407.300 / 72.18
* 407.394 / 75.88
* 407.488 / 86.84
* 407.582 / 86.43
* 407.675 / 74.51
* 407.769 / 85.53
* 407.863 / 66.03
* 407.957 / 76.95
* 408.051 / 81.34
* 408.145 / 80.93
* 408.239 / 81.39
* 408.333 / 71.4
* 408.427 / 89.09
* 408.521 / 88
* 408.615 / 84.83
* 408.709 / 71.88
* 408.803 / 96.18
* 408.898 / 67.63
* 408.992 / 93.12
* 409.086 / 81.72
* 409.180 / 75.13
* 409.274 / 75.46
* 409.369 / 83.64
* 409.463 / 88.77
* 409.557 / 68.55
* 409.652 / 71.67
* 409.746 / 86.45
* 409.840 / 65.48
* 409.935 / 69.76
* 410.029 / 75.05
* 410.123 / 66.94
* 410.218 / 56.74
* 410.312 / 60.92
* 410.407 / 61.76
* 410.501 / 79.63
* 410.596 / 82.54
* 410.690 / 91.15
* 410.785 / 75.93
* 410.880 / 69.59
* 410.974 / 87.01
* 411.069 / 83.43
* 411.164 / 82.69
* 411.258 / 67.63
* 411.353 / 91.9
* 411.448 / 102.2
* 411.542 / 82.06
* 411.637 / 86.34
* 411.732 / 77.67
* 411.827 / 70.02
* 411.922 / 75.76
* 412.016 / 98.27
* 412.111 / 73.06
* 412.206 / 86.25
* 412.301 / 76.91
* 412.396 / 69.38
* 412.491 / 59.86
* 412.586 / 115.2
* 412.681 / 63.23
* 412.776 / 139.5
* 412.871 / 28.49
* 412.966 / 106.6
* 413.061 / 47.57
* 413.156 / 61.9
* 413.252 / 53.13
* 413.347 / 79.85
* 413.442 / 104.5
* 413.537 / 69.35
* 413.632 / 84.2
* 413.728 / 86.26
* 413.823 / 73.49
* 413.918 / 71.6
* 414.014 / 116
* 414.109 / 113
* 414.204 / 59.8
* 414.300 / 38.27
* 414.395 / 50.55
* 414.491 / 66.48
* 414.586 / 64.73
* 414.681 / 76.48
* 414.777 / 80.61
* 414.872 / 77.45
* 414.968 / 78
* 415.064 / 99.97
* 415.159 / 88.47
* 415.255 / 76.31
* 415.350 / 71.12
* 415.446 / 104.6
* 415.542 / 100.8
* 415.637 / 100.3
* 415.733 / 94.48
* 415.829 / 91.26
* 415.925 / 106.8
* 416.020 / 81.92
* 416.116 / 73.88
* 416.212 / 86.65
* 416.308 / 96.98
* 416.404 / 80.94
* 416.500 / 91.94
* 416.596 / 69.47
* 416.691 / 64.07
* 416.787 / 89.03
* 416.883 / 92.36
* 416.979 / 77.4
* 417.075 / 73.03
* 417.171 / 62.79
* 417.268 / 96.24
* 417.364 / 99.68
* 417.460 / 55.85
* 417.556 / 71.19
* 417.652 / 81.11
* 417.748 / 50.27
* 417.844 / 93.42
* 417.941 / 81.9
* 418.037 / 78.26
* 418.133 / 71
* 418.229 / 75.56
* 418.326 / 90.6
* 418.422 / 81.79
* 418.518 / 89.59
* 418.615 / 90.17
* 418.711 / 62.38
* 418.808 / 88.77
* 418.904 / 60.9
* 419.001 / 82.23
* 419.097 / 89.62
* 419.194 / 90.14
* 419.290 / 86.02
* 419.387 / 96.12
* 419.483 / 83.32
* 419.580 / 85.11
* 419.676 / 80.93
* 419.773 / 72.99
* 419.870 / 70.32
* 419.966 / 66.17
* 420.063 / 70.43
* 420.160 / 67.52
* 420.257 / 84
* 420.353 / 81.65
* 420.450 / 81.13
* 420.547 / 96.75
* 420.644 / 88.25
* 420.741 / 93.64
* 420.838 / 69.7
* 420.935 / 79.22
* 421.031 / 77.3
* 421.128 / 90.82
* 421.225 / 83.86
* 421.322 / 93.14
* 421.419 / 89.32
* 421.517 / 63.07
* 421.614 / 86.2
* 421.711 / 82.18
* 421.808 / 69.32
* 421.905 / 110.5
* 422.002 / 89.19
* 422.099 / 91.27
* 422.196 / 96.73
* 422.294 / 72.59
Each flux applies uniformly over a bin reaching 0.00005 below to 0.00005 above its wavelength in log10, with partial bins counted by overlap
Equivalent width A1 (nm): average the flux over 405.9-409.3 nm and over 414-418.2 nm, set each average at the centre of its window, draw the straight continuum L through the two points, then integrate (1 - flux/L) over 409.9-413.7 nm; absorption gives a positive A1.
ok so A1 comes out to 0.10 nm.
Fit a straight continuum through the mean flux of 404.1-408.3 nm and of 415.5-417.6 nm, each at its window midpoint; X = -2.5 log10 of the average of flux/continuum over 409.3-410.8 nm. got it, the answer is 0.10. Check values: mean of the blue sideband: 79.8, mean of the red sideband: 84.4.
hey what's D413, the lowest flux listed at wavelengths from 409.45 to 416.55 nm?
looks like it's 28.49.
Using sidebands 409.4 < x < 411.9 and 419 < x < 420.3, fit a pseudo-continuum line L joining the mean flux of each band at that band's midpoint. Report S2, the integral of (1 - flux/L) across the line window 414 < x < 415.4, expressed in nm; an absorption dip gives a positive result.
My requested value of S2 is 0.04 nm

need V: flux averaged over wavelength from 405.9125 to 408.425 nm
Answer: 78.3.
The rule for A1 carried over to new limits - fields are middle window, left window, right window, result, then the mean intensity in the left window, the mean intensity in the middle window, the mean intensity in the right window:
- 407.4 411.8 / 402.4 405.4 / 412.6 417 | 0.118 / 80.6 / 78.8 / 81.4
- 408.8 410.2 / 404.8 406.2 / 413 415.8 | 0.052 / 80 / 76.6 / 79.2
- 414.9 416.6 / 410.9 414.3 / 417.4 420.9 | -0.188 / 80.6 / 88.9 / 79.5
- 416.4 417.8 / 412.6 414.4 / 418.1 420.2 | 0.035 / 77.5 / 77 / 79.7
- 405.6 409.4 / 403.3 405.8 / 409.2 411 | -0.099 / 80.8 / 79.4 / 74.4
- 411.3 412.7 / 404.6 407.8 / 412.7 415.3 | -0.077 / 79.7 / 82.2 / 77.3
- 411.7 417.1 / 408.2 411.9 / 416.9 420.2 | -0.153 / 78.5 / 80.9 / 78.8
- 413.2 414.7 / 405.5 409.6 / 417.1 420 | 0.077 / 79.5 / 75.4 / 79.5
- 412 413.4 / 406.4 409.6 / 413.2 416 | 0.081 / 80.9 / 76.9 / 82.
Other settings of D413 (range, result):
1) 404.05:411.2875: 54.35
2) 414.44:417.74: 55.85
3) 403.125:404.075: 56.45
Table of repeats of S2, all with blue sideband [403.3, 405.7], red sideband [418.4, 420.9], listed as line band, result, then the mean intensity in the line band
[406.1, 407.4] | 0.053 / 77.6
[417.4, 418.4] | 0.070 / 75.4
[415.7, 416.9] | -0.072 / 85.9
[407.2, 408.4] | 0.035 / 78.5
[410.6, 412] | -0.019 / 82.1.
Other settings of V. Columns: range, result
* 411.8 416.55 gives 81.3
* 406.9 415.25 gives 78.5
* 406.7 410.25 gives 78.8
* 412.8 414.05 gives 76.4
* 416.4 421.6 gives 80.3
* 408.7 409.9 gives 79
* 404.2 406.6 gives 79.8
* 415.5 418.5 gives 82.7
